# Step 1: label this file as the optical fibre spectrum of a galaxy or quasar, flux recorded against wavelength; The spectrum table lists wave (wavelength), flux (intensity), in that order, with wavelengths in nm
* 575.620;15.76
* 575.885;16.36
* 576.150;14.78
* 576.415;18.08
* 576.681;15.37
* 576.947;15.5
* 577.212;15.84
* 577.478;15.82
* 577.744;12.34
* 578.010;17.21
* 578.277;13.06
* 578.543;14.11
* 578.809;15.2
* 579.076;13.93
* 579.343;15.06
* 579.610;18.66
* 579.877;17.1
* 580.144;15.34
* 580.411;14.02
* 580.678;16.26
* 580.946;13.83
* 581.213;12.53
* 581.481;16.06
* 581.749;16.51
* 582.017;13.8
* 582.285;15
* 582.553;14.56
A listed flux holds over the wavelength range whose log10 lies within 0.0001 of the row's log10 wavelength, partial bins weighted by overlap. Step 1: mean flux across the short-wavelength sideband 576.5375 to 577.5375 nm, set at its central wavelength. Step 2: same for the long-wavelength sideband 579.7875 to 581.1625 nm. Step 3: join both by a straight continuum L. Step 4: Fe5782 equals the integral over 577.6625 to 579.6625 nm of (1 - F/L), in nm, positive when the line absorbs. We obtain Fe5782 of 0.07 nm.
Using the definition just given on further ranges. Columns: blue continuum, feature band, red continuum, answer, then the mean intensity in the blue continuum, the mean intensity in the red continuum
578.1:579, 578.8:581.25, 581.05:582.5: -0.14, 14.3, 14.8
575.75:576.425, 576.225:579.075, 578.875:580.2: 0.16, 16.1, 16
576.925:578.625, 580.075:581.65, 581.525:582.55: 0.04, 14.8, 15.1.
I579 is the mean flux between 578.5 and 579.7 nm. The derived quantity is 15.4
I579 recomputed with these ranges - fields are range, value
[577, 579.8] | 15.2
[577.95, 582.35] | 15.1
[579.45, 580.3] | 16.9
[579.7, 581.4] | 15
